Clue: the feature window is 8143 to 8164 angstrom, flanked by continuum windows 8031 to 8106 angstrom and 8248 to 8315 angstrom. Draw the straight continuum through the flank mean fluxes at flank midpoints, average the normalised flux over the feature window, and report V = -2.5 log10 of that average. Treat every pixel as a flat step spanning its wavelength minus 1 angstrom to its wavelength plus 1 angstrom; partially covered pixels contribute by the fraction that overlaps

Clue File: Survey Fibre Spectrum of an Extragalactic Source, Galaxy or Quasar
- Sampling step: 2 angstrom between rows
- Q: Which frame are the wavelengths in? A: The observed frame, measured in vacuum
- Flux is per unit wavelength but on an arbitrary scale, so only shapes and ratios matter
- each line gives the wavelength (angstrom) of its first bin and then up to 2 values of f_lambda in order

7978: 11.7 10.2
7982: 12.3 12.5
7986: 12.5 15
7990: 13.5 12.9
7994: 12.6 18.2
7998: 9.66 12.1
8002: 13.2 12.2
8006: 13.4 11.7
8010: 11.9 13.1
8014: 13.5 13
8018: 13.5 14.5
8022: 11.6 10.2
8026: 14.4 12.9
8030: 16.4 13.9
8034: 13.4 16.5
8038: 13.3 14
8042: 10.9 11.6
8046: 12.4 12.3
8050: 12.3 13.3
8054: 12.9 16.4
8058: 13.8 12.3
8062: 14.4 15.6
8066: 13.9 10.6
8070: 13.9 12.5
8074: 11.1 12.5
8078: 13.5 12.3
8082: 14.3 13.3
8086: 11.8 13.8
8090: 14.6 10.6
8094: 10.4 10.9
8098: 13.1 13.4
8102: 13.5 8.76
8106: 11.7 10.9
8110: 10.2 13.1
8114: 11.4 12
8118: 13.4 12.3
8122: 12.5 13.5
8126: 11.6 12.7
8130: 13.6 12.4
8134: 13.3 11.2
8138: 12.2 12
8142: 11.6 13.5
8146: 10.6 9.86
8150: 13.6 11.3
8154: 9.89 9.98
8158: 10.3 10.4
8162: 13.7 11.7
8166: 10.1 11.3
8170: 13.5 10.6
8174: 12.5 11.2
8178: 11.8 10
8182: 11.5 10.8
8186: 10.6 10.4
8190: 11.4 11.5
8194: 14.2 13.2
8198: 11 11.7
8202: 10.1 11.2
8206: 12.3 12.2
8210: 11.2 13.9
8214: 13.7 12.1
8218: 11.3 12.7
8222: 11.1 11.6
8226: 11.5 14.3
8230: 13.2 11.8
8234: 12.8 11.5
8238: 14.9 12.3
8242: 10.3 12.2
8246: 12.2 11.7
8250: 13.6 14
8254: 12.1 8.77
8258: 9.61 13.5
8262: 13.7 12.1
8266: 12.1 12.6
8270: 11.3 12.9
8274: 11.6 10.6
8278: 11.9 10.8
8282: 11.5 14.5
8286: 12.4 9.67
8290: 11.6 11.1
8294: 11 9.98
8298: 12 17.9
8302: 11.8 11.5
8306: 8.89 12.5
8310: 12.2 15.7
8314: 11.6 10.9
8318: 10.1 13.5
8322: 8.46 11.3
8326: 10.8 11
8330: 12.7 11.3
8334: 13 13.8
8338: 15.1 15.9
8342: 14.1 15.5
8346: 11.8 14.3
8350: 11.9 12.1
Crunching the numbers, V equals 0.11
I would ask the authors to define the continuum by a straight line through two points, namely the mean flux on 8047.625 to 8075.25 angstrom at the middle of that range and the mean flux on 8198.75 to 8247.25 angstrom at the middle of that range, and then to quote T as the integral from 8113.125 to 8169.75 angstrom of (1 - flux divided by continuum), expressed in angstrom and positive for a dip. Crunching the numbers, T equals 3.7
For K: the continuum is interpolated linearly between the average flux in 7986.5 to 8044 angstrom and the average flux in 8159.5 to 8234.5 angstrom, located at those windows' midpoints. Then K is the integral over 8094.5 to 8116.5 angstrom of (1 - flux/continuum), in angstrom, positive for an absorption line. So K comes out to 1.5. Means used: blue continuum 13.2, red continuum 11.8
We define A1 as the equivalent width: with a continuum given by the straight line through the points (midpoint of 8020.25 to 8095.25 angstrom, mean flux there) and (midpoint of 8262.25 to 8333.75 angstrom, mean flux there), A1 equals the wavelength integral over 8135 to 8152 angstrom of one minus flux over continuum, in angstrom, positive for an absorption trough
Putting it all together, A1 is 1.1 angstrom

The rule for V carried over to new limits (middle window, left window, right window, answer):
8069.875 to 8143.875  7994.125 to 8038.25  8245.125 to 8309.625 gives 0.04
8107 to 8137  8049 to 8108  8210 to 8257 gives 0.03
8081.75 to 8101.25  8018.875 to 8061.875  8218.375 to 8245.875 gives 0.04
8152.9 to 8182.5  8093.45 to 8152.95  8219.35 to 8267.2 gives 0.08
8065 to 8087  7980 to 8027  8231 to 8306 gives -0.01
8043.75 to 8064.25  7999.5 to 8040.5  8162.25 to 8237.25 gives -0.03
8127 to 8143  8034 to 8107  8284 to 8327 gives 0.01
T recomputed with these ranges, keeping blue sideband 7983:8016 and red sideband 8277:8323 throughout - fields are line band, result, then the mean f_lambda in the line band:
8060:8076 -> -0.4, 13.1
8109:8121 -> 0.5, 12.1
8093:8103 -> 0.3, 12.3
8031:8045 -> -0.6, 13.4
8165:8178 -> 0.8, 11.6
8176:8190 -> 1.5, 10.9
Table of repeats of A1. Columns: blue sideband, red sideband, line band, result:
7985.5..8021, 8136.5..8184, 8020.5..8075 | -2.5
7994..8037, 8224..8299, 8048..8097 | 0.1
